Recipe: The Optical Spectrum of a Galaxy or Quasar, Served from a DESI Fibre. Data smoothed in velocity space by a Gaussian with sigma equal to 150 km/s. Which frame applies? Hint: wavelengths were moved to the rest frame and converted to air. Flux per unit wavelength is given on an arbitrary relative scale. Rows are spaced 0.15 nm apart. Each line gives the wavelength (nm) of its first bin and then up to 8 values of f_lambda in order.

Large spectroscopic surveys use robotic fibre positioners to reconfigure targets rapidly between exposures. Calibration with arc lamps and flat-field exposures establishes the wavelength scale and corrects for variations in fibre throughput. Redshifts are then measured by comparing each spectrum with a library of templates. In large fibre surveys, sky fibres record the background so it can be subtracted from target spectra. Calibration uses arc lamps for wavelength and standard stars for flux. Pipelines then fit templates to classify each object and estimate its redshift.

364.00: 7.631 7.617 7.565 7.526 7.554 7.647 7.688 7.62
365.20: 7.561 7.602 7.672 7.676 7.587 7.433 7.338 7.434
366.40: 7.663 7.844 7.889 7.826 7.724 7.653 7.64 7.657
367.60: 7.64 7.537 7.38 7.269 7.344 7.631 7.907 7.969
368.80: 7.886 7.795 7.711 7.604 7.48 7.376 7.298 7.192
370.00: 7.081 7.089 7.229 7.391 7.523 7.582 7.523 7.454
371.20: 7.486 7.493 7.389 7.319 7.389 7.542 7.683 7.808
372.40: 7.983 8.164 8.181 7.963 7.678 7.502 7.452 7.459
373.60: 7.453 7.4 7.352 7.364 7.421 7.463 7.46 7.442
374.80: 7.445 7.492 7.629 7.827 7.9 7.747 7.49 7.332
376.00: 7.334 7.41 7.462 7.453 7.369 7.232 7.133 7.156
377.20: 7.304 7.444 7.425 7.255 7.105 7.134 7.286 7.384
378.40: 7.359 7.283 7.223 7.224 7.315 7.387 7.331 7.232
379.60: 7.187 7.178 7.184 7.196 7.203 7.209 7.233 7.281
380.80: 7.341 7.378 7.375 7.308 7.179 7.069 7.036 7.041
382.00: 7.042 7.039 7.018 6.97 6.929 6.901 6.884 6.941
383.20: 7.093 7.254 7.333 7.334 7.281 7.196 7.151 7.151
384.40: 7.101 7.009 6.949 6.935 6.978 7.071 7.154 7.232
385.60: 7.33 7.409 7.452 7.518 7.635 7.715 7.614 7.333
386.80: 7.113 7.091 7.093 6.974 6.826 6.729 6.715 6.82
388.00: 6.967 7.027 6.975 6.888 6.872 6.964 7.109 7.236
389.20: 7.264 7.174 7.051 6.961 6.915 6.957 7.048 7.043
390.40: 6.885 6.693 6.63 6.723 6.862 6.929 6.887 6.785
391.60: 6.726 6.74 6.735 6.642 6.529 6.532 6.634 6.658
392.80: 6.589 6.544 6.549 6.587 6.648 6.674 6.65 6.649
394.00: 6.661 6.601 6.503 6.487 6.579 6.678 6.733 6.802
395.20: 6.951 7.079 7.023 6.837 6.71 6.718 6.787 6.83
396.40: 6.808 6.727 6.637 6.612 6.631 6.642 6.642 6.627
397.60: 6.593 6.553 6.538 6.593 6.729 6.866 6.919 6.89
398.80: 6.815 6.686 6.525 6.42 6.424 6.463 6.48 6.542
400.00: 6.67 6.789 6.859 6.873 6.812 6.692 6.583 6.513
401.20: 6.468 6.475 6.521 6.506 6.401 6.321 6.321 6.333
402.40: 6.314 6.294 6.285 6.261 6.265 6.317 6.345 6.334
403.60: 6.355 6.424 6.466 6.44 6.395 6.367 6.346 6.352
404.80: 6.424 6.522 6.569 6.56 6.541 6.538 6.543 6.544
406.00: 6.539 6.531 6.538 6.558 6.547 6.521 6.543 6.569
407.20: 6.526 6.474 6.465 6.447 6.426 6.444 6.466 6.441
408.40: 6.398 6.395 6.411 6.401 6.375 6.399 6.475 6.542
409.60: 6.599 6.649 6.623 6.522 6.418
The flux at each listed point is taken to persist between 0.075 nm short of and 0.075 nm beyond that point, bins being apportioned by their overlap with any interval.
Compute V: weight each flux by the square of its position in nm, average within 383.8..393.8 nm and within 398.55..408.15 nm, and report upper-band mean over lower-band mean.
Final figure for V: 1.0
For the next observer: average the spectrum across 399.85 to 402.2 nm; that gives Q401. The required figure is 6.58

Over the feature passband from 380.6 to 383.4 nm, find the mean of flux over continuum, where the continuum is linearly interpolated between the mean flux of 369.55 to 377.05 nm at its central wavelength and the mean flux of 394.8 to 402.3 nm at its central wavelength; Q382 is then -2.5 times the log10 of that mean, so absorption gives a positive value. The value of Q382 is 0.015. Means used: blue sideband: 7.49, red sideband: 6.66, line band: 7.11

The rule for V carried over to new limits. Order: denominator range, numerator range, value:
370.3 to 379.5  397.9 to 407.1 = 1.01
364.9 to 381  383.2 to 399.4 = 1.01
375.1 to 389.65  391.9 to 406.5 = 1.00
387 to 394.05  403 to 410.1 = 1.03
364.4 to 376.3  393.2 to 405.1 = 1.01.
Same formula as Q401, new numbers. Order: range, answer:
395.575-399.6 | 6.68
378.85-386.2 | 7.18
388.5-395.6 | 6.79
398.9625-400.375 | 6.58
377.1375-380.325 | 7.27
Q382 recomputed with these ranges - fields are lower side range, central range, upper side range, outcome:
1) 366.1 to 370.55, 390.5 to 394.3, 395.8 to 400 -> 0.02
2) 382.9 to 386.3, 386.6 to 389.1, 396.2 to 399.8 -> 0.01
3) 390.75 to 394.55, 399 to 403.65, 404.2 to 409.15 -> 0.01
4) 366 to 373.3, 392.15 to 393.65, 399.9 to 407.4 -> 0.04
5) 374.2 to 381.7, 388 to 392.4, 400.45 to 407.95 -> 0.01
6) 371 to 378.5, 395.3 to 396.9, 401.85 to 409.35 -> -0.01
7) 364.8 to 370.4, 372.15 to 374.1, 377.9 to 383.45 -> -0.04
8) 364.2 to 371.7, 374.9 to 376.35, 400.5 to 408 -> -0.04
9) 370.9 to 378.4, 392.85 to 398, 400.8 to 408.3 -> 0.01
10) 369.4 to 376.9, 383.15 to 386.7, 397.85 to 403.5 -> -0.03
